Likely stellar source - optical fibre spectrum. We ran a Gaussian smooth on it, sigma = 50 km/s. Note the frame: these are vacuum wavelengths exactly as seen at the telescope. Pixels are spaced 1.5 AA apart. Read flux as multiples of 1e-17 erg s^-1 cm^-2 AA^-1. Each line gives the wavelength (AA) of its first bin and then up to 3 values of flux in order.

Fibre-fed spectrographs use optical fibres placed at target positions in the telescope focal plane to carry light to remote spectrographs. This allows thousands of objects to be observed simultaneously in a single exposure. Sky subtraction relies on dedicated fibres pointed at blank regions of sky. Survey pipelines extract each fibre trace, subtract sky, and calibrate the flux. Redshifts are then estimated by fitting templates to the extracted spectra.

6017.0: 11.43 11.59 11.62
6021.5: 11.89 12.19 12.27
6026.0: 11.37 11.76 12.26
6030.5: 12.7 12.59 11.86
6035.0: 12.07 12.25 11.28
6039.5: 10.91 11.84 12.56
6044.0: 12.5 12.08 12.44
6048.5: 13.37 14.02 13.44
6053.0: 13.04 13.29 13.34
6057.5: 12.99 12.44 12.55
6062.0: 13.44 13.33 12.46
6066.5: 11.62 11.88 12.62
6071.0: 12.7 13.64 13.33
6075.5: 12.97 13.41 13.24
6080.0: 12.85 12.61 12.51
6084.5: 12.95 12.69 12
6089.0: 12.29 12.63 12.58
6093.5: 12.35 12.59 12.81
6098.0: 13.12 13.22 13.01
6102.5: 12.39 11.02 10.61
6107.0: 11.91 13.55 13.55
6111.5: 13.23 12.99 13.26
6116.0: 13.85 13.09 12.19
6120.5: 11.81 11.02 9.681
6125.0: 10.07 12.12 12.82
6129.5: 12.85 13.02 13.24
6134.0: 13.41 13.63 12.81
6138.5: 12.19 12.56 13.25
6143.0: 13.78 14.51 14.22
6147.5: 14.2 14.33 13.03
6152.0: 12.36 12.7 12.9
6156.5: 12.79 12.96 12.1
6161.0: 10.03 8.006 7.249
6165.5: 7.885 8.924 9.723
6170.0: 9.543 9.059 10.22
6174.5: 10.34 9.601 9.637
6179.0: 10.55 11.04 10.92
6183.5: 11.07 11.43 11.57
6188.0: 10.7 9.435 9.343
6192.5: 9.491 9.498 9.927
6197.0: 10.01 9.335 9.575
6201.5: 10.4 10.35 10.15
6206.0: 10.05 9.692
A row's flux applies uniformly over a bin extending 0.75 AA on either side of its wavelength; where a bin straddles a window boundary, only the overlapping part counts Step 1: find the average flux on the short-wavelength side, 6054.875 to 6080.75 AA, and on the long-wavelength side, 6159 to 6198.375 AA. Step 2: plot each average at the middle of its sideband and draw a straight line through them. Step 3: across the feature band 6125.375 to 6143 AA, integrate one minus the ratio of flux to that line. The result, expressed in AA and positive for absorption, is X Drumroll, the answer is -2.9 AA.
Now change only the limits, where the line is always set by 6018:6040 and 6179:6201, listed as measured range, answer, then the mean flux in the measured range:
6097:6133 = -4.46 AA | 12.4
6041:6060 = -1.97 AA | 12.9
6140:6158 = -4.59 AA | 13.4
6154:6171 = 0.54 AA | 10.2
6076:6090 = -1.68 AA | 12.7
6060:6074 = -1.46 AA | 12.7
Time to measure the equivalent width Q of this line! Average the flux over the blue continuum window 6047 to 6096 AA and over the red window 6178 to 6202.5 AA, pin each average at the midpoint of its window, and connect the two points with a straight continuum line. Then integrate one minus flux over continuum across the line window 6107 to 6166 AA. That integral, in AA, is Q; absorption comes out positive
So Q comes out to -5.0 AA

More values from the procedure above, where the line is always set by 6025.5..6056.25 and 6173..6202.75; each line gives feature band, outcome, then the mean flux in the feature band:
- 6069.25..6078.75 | -1.0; 13.2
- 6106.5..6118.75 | -2.0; 13.2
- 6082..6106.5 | -1.7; 12.4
